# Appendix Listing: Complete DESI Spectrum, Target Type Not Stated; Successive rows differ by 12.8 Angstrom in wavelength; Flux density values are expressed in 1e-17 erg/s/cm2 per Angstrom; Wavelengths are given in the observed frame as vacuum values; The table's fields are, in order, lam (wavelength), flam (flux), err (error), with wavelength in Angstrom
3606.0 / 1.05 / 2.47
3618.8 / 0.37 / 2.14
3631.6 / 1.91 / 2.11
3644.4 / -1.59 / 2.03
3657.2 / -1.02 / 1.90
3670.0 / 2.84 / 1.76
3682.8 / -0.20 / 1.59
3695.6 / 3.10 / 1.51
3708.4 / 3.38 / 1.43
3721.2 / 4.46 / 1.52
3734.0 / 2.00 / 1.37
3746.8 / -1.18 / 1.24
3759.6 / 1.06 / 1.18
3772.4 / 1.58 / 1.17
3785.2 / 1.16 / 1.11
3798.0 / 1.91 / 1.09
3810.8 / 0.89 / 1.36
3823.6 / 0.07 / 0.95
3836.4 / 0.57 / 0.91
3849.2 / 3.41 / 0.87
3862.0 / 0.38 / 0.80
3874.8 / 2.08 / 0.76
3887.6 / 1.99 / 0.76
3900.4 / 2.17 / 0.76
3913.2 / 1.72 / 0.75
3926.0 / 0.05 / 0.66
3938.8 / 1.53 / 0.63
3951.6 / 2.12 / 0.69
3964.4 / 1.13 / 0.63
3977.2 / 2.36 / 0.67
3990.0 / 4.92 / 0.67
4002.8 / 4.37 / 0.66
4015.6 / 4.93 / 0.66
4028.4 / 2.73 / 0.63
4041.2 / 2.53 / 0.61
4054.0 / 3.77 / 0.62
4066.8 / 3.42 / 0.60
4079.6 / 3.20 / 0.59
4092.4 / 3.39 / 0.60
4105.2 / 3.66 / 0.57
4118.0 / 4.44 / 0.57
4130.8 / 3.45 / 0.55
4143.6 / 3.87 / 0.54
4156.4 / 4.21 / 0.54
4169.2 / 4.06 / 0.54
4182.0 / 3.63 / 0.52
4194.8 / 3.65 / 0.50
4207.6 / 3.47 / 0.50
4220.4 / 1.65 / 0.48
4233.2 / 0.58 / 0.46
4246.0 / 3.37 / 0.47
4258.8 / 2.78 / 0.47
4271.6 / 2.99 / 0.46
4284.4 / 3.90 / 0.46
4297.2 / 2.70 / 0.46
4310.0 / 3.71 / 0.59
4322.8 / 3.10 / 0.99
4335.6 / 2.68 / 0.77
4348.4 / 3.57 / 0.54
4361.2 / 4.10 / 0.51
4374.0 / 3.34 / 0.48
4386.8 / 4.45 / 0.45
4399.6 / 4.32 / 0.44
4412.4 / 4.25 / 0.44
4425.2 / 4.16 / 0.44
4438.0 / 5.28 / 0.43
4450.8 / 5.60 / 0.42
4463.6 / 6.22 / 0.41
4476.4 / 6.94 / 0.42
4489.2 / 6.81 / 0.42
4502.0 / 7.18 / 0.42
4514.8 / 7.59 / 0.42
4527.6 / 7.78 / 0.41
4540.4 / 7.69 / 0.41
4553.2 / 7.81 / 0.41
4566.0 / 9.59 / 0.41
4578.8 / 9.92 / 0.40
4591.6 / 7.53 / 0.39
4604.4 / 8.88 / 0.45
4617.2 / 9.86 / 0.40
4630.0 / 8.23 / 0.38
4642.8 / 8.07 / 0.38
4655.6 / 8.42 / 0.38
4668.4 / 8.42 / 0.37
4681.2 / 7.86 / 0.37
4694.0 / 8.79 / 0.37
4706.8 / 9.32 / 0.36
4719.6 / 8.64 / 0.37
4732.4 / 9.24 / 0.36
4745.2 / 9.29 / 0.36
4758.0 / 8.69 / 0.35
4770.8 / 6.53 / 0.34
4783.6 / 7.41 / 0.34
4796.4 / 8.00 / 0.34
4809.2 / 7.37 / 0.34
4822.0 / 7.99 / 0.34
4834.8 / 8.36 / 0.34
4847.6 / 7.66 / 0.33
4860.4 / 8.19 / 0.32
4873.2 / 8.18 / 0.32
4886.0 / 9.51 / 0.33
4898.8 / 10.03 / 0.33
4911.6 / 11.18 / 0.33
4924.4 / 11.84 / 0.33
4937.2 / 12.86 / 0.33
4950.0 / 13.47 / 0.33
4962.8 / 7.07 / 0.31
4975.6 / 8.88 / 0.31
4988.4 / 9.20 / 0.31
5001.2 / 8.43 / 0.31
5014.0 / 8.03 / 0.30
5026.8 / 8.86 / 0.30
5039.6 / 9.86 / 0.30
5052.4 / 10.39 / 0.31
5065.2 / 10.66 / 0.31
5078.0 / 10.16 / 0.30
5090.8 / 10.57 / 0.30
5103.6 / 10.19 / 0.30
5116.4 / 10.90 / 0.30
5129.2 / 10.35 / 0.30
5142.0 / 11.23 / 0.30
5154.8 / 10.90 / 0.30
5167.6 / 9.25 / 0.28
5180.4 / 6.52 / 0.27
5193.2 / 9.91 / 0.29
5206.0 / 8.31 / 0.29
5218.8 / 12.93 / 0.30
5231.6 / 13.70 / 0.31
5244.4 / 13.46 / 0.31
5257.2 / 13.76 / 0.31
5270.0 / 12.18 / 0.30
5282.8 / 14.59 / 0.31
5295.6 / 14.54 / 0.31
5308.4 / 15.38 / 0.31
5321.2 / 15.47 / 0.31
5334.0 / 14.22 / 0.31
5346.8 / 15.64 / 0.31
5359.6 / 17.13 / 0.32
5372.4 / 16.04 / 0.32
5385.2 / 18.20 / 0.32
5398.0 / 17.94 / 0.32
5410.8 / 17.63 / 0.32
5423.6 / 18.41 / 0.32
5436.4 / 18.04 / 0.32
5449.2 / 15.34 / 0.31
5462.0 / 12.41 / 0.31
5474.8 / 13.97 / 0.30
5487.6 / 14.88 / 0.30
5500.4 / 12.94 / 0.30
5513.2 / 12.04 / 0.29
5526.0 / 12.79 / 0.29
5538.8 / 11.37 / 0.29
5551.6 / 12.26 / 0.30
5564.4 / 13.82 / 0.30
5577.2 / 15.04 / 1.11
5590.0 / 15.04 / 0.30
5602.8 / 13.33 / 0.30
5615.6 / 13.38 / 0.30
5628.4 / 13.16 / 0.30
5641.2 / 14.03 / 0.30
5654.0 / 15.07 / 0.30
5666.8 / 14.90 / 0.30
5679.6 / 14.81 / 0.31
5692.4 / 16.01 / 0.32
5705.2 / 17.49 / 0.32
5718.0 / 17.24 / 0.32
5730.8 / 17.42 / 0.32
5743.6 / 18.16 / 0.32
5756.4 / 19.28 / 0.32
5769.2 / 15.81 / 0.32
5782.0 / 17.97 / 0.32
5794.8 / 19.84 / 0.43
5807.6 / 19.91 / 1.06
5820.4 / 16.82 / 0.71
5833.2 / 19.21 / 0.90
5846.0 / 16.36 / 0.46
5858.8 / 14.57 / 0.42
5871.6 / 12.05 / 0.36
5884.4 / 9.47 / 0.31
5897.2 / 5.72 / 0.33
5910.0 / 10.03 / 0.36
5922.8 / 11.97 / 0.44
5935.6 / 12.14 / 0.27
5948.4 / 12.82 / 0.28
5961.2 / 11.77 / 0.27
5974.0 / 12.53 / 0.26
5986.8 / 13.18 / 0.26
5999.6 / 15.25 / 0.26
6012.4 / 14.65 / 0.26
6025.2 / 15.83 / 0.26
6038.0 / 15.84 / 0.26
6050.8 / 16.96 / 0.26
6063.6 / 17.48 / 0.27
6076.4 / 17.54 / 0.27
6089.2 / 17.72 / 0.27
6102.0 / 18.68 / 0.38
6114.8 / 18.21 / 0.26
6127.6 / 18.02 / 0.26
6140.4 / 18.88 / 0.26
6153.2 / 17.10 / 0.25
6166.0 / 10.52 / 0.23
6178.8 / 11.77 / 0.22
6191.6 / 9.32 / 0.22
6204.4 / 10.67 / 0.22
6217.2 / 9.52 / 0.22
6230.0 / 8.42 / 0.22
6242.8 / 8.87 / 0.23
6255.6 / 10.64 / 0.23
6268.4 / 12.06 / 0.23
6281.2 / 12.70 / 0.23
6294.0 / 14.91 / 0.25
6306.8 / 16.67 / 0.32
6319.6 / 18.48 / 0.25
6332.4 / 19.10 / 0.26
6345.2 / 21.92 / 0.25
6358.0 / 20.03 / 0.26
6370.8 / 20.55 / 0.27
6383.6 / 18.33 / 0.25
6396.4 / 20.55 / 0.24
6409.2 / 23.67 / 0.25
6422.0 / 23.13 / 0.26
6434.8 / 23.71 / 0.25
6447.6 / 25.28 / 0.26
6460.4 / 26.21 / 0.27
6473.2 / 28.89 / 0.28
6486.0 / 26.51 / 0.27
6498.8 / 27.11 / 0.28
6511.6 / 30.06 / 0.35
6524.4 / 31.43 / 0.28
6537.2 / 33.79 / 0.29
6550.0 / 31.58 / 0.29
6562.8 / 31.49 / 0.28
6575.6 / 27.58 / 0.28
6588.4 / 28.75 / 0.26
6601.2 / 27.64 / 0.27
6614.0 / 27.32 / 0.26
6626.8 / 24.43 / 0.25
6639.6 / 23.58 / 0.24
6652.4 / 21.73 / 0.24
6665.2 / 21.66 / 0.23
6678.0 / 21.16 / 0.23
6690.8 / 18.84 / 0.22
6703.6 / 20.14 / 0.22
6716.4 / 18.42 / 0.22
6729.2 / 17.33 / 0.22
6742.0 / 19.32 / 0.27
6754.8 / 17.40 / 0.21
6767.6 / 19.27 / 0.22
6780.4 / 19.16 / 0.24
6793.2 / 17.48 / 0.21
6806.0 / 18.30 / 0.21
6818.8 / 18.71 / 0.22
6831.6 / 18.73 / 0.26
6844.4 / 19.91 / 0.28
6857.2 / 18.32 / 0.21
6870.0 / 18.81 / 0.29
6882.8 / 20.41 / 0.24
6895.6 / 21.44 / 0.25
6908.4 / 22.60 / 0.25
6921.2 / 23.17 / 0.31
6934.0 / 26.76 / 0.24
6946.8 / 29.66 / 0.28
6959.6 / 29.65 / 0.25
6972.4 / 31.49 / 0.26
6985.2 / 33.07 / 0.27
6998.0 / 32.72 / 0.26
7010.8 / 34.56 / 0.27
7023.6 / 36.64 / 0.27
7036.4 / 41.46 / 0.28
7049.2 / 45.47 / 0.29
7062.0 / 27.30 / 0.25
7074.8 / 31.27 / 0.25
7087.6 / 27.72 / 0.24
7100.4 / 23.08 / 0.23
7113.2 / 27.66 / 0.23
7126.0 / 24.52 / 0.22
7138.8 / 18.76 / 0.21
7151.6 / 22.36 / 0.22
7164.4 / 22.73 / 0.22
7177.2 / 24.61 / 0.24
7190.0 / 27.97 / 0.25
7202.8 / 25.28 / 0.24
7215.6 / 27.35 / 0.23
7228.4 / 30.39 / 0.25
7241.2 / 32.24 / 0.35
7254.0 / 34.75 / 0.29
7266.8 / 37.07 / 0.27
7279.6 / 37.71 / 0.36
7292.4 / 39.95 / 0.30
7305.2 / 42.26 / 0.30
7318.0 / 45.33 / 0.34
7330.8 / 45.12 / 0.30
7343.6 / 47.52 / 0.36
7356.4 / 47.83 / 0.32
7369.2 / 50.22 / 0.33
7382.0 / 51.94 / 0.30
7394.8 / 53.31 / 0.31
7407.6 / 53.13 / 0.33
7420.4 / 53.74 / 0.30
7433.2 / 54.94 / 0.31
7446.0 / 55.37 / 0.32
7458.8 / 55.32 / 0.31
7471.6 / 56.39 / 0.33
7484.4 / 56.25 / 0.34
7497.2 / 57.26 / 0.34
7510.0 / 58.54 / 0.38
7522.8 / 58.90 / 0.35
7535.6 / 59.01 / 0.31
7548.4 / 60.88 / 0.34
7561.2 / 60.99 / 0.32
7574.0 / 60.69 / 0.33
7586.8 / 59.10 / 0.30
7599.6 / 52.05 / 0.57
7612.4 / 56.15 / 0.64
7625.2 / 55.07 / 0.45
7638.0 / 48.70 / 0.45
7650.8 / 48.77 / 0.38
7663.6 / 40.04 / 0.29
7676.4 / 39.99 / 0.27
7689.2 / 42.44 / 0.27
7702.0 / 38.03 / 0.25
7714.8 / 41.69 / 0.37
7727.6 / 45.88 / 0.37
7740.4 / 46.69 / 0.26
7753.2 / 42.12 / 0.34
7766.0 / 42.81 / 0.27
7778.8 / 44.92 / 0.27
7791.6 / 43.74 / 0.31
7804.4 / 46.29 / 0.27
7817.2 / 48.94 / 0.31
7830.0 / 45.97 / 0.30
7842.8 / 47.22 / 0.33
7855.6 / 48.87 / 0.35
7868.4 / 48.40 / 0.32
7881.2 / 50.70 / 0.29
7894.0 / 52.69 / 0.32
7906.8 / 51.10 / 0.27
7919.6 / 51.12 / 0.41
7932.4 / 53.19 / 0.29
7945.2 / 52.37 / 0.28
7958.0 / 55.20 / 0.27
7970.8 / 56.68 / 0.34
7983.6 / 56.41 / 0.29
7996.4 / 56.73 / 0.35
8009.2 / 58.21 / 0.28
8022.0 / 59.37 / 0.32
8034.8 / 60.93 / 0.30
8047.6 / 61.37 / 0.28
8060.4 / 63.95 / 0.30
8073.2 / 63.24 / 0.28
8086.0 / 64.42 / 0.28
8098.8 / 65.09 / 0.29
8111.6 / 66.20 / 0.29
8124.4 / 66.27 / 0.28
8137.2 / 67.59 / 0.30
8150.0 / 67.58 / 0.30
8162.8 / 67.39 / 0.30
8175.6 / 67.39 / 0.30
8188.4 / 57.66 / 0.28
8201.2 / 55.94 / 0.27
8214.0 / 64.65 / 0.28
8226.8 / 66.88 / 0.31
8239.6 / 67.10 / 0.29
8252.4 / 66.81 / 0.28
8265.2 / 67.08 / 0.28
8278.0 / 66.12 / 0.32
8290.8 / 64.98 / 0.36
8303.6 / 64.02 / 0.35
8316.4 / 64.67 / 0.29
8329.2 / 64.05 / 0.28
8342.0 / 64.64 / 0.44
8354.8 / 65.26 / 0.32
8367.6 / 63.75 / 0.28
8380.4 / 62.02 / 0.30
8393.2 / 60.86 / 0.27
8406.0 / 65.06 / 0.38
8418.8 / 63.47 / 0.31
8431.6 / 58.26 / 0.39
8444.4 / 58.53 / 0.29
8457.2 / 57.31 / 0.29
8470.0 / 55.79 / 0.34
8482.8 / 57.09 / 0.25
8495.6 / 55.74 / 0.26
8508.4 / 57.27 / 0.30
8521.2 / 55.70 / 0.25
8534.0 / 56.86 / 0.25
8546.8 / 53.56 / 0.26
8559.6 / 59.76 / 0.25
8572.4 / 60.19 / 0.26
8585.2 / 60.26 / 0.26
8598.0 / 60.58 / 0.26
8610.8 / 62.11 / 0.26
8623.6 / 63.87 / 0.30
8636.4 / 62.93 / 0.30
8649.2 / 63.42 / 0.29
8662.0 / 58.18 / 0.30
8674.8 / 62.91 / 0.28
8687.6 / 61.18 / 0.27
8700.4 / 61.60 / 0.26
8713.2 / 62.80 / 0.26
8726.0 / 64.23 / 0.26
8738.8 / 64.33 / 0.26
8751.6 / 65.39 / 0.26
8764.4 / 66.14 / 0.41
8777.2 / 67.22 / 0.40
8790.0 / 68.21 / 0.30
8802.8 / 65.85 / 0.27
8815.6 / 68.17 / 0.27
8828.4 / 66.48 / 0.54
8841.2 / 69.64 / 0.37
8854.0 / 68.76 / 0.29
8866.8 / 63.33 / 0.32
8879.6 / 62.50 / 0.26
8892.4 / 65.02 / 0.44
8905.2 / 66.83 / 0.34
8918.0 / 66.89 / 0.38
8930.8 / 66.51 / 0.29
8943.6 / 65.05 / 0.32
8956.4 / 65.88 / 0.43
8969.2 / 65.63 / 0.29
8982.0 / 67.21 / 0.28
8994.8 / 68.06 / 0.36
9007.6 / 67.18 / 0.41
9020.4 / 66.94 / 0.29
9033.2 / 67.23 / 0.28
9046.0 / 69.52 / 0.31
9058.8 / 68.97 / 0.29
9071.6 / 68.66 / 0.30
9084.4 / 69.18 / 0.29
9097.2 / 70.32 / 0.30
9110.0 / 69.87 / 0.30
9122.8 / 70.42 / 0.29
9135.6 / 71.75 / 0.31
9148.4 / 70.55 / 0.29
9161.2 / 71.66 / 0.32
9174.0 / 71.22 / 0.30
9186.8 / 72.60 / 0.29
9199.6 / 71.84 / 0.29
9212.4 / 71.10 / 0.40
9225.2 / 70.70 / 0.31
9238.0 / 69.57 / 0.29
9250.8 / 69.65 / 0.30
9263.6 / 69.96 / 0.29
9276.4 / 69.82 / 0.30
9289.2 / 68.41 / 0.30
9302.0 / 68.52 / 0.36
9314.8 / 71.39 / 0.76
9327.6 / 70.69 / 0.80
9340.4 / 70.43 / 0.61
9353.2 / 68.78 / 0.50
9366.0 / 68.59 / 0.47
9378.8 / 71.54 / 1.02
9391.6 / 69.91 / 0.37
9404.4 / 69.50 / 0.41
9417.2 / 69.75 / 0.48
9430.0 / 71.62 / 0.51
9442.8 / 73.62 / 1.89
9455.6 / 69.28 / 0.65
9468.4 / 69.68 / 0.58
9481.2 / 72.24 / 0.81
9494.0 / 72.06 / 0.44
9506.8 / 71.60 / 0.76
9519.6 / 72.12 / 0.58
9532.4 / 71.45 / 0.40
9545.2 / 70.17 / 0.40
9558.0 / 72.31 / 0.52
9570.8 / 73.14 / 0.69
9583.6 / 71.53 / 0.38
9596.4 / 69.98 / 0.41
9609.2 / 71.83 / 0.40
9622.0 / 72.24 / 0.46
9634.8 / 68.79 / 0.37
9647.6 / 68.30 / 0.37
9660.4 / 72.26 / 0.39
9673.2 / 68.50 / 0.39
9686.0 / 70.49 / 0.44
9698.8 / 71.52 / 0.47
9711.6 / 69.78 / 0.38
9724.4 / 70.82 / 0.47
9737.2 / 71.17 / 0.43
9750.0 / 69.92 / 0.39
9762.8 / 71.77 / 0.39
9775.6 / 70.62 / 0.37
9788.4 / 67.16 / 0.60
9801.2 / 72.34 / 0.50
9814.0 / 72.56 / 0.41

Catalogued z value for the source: 0.000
